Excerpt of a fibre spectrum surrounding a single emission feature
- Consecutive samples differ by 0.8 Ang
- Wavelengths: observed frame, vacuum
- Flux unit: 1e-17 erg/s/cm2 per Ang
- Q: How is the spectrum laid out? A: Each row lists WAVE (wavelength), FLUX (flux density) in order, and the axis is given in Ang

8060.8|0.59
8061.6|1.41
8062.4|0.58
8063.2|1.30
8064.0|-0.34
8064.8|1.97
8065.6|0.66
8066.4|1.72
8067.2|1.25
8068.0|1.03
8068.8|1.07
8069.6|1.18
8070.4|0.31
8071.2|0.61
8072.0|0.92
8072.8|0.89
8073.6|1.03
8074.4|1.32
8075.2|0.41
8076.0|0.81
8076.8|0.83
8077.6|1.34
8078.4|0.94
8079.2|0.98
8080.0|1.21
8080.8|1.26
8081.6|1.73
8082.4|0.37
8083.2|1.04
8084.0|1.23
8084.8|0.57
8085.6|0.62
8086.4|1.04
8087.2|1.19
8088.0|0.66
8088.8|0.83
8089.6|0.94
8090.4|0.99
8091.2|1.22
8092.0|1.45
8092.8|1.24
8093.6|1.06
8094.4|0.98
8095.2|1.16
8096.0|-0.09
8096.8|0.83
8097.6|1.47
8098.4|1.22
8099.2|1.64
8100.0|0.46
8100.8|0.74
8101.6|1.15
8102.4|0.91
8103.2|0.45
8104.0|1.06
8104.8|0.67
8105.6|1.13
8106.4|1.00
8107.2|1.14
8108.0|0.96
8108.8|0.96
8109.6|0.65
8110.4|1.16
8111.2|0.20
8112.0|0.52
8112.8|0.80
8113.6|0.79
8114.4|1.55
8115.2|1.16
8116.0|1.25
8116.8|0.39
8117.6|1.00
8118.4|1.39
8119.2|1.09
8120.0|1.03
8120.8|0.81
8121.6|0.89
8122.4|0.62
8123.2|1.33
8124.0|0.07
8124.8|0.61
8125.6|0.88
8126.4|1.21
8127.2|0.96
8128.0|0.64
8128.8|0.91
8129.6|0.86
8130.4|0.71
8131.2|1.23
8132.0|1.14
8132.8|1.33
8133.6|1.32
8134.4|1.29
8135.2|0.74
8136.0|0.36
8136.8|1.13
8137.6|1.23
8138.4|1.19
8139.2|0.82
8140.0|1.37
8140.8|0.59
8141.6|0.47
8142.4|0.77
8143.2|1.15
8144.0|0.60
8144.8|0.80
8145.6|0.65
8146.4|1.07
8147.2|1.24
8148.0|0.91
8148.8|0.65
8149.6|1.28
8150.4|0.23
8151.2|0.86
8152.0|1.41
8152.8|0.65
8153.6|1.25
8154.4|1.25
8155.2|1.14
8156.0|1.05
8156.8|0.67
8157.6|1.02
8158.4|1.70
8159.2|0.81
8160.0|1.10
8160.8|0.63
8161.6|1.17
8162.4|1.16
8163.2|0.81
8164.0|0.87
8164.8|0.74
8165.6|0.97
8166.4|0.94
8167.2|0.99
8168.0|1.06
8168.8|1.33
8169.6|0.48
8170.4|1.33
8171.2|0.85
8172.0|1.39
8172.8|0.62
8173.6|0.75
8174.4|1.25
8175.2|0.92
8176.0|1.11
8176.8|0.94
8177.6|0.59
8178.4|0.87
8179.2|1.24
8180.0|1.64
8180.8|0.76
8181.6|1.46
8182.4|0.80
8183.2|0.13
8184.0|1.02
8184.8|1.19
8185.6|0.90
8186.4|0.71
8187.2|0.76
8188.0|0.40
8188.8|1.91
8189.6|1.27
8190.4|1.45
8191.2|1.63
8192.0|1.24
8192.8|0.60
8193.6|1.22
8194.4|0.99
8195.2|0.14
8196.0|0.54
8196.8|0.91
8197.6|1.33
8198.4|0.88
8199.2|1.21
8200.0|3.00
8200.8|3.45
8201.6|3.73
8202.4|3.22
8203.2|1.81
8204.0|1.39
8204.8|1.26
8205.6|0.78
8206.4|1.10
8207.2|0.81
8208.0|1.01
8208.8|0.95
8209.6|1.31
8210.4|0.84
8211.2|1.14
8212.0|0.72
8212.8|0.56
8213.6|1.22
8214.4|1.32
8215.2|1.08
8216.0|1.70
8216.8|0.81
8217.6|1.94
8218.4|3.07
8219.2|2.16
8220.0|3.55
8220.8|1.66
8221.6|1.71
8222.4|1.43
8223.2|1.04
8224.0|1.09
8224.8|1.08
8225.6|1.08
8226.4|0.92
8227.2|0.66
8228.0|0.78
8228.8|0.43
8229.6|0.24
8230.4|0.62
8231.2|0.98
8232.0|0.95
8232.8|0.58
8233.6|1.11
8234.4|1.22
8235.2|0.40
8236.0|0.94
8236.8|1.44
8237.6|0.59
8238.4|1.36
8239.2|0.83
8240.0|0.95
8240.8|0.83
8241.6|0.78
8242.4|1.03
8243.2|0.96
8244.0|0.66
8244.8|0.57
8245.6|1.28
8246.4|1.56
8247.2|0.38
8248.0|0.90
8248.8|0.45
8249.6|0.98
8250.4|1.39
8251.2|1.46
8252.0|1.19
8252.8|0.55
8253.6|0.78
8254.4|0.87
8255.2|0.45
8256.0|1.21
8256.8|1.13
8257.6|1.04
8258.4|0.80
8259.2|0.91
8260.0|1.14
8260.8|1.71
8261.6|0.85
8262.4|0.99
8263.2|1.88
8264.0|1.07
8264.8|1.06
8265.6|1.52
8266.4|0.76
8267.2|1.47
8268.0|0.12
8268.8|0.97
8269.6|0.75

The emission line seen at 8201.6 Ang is [S II]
